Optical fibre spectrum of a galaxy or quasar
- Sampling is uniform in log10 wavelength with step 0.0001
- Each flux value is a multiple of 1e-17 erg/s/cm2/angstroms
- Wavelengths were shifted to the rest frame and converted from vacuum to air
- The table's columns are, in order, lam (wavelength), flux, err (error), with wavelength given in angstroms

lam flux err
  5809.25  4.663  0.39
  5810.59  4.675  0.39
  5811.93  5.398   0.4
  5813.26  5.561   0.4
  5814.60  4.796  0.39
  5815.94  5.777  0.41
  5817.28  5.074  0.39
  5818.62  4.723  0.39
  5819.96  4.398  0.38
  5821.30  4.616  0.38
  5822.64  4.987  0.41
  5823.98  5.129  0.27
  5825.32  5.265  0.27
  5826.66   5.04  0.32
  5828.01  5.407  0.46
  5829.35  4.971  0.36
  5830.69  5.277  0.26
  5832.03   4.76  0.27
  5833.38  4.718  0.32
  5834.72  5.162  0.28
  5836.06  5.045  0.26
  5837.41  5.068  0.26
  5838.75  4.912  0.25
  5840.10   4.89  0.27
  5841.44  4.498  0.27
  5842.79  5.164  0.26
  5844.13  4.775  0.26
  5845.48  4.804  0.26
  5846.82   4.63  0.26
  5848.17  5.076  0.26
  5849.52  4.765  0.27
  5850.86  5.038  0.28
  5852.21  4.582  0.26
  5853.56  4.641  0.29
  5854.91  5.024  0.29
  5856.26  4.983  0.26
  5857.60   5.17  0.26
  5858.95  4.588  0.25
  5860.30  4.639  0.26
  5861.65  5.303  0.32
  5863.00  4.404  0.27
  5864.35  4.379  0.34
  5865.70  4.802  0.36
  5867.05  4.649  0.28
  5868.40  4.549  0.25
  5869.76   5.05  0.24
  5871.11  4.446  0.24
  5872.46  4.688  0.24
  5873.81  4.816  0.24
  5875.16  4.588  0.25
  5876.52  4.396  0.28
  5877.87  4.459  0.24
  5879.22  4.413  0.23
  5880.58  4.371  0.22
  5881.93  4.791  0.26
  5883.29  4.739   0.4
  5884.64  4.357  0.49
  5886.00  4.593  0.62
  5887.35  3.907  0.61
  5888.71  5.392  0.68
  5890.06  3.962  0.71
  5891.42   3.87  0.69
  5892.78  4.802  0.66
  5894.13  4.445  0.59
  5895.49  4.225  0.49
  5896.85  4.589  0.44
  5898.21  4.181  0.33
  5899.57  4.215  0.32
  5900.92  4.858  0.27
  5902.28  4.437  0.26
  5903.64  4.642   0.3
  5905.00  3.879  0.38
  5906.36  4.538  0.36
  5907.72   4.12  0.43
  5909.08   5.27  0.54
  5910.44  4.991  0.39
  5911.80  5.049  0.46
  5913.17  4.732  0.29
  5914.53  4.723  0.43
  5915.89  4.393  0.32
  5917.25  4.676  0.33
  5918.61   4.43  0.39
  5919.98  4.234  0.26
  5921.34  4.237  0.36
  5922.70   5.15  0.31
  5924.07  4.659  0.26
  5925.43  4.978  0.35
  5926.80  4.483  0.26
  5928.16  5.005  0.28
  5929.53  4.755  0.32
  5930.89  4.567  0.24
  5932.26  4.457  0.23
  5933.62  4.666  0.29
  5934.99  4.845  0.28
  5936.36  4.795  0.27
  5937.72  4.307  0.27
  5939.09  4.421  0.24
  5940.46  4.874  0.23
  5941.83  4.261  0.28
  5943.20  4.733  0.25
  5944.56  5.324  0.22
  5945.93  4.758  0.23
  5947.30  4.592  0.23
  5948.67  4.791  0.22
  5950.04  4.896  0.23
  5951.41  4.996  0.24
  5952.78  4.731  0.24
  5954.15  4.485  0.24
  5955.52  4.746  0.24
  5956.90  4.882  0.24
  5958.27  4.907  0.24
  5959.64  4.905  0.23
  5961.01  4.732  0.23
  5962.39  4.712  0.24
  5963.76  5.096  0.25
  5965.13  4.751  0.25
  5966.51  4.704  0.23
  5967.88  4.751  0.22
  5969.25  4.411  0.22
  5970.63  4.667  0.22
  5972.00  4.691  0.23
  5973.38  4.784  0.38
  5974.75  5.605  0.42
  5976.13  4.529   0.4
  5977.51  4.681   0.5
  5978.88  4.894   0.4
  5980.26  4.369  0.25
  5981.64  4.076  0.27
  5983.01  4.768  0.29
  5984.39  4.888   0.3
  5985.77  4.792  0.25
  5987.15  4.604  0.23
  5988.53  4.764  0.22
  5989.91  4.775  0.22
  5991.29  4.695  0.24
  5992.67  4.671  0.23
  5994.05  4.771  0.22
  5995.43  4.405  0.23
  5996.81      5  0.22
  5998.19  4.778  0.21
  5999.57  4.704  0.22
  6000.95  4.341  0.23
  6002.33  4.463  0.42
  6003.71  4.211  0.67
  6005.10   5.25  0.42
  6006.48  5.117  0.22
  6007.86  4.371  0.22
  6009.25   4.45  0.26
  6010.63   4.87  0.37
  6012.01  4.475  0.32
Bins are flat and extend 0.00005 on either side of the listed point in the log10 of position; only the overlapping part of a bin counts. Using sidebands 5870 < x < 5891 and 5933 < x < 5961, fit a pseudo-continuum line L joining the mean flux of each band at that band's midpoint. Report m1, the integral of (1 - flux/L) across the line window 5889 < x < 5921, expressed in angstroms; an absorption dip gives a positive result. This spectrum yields 0.78 angstroms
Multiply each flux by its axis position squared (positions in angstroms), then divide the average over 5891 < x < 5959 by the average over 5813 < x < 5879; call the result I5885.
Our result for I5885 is 0.98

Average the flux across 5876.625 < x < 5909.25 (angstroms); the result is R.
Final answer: 4.45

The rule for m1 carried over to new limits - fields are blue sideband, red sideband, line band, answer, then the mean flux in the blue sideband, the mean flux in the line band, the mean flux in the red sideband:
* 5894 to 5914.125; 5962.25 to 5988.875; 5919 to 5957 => -0.52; 4.55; 4.7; 4.73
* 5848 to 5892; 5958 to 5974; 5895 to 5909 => 0.82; 4.65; 4.41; 4.76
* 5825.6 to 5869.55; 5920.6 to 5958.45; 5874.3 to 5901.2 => 1.97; 4.87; 4.45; 4.72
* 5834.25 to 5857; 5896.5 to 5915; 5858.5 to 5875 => 0.31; 4.89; 4.69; 4.59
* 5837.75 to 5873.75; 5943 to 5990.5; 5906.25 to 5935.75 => 0.57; 4.79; 4.68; 4.77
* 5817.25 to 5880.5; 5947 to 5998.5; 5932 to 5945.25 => 0.25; 4.82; 4.68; 4.74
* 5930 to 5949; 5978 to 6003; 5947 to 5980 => -0.87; 4.67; 4.79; 4.65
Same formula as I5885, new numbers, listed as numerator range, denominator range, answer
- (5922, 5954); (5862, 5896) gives 1.07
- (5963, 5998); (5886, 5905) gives 1.10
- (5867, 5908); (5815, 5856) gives 0.92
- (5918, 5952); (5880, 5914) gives 1.05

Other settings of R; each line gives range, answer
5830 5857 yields 4.89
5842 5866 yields 4.82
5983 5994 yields 4.74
